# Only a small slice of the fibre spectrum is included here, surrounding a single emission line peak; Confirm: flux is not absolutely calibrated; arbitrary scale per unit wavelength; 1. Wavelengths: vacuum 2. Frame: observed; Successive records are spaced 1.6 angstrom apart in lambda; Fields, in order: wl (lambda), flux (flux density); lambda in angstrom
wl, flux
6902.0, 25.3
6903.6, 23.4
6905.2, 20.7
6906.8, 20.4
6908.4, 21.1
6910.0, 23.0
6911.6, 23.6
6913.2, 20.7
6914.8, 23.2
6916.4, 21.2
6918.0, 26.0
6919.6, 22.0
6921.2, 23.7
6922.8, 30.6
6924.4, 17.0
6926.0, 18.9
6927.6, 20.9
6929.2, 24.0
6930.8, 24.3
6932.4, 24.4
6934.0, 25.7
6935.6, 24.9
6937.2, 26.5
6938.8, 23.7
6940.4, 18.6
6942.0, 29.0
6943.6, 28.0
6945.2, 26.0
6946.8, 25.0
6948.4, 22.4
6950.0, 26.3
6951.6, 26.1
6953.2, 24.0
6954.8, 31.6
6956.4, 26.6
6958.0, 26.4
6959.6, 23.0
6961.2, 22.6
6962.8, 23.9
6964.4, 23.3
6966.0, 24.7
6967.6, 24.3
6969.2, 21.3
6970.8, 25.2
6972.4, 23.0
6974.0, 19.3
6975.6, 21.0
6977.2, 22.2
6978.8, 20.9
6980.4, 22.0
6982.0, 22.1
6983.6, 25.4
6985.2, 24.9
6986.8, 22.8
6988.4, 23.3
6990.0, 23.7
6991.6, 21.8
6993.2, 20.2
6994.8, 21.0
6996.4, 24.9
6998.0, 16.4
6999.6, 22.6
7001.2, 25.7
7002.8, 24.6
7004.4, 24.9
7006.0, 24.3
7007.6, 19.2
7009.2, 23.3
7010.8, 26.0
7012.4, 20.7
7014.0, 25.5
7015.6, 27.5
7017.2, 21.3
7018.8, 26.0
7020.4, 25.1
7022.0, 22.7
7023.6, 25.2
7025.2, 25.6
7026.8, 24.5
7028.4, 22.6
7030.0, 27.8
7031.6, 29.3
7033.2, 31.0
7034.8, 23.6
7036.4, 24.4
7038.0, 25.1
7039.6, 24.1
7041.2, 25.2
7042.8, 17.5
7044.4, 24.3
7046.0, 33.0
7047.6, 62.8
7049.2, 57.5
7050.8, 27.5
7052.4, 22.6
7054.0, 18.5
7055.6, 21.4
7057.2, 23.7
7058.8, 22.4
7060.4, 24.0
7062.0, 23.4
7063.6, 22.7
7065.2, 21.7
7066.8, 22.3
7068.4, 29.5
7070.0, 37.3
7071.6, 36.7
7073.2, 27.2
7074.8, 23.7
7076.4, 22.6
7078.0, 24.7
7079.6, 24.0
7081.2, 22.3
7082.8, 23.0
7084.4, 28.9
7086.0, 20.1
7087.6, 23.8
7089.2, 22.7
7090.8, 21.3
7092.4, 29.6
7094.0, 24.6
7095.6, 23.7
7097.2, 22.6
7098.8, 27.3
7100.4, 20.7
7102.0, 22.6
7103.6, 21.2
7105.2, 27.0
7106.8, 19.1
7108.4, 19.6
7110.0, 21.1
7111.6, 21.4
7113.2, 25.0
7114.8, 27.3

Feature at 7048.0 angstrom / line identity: H-alpha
